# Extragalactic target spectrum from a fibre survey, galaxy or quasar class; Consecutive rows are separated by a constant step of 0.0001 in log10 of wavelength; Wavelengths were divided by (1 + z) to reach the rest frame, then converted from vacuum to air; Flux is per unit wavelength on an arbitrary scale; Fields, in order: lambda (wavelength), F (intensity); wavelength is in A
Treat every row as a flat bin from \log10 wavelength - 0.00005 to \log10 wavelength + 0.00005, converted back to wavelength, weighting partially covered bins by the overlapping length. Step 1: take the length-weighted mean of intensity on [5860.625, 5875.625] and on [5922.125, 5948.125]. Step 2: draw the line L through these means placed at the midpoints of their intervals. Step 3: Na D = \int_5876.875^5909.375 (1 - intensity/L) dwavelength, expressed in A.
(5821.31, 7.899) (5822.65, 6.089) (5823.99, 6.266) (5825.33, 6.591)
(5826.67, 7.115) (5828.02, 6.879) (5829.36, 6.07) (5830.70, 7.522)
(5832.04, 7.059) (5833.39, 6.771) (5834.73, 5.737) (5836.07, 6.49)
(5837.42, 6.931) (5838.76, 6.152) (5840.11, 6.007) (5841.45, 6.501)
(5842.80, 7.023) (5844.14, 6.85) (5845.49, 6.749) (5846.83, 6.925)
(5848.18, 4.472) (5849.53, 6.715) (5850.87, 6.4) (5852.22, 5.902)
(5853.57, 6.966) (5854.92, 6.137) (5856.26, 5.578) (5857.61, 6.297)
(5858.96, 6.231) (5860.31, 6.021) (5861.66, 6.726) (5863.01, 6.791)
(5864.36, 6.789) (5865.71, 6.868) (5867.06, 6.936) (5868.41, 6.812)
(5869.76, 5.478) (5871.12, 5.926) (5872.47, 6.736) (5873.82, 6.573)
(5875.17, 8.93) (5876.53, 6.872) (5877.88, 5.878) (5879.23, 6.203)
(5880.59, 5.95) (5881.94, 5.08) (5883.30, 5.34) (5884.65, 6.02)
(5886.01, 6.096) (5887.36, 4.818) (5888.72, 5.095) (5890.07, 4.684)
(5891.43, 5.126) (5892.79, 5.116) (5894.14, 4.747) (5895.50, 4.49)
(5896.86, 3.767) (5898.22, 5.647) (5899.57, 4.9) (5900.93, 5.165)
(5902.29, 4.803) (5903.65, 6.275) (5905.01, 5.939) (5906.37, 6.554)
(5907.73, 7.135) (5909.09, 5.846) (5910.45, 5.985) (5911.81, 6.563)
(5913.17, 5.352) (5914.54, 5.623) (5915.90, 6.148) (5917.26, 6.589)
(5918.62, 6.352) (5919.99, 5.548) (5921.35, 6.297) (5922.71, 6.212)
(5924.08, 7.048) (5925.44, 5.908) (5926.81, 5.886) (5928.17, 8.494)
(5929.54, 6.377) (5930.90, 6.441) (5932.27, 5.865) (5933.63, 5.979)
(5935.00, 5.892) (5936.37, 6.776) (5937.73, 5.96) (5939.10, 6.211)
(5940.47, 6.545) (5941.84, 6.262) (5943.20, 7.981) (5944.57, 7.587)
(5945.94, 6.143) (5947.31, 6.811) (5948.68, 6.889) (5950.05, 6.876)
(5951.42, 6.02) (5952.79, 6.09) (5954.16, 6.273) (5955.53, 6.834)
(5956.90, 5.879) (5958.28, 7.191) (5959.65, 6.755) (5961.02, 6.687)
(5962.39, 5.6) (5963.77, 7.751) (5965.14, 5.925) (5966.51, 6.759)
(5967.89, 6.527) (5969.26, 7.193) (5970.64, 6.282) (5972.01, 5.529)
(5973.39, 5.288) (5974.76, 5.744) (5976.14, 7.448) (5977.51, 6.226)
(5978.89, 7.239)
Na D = 5.89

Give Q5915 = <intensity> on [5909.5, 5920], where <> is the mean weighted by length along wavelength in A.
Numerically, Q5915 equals 6.04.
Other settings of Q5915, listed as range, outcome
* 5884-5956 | 6.04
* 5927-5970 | 6.59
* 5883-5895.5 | 5.19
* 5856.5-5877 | 6.64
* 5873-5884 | 6.36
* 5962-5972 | 6.53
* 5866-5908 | 5.77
